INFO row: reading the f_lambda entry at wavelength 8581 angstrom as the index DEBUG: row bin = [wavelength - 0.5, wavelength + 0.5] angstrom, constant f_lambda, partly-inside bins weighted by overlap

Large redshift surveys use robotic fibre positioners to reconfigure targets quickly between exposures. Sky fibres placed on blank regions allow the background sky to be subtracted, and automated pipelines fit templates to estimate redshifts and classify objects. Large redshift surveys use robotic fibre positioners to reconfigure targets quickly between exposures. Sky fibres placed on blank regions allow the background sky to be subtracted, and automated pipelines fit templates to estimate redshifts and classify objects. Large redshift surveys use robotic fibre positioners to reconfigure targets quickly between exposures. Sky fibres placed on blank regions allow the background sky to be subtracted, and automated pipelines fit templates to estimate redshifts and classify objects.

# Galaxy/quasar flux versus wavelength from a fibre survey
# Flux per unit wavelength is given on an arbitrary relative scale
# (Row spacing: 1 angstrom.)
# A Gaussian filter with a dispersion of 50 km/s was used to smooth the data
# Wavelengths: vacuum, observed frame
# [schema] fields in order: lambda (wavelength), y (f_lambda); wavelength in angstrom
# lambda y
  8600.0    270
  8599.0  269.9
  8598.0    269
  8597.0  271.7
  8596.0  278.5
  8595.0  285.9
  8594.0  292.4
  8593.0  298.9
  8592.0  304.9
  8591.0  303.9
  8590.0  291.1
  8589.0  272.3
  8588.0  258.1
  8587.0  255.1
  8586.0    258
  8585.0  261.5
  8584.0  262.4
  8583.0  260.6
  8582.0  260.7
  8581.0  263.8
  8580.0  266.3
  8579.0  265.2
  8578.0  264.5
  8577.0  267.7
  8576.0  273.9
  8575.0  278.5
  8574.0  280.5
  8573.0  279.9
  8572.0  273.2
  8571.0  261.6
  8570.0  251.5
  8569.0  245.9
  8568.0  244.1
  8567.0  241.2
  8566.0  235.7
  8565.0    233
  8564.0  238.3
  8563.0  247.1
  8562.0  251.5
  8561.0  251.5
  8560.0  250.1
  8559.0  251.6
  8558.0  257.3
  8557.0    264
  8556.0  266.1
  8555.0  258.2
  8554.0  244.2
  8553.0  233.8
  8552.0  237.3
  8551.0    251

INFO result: 263.8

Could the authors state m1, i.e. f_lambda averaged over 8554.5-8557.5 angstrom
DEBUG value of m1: 263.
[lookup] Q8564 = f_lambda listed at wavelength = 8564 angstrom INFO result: 238.3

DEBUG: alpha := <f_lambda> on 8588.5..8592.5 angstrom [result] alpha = 293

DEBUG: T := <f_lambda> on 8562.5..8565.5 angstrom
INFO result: 239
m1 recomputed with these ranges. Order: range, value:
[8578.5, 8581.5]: 265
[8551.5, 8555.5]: 243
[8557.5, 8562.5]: 252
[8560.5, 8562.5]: 252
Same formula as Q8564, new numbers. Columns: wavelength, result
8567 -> 241.2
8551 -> 251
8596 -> 278.5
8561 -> 251.5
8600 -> 270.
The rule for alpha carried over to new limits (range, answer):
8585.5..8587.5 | 257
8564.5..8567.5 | 237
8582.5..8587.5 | 260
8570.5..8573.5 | 272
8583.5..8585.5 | 262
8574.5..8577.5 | 273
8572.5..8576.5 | 278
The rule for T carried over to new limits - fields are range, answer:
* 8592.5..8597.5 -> 285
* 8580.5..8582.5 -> 262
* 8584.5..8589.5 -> 261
